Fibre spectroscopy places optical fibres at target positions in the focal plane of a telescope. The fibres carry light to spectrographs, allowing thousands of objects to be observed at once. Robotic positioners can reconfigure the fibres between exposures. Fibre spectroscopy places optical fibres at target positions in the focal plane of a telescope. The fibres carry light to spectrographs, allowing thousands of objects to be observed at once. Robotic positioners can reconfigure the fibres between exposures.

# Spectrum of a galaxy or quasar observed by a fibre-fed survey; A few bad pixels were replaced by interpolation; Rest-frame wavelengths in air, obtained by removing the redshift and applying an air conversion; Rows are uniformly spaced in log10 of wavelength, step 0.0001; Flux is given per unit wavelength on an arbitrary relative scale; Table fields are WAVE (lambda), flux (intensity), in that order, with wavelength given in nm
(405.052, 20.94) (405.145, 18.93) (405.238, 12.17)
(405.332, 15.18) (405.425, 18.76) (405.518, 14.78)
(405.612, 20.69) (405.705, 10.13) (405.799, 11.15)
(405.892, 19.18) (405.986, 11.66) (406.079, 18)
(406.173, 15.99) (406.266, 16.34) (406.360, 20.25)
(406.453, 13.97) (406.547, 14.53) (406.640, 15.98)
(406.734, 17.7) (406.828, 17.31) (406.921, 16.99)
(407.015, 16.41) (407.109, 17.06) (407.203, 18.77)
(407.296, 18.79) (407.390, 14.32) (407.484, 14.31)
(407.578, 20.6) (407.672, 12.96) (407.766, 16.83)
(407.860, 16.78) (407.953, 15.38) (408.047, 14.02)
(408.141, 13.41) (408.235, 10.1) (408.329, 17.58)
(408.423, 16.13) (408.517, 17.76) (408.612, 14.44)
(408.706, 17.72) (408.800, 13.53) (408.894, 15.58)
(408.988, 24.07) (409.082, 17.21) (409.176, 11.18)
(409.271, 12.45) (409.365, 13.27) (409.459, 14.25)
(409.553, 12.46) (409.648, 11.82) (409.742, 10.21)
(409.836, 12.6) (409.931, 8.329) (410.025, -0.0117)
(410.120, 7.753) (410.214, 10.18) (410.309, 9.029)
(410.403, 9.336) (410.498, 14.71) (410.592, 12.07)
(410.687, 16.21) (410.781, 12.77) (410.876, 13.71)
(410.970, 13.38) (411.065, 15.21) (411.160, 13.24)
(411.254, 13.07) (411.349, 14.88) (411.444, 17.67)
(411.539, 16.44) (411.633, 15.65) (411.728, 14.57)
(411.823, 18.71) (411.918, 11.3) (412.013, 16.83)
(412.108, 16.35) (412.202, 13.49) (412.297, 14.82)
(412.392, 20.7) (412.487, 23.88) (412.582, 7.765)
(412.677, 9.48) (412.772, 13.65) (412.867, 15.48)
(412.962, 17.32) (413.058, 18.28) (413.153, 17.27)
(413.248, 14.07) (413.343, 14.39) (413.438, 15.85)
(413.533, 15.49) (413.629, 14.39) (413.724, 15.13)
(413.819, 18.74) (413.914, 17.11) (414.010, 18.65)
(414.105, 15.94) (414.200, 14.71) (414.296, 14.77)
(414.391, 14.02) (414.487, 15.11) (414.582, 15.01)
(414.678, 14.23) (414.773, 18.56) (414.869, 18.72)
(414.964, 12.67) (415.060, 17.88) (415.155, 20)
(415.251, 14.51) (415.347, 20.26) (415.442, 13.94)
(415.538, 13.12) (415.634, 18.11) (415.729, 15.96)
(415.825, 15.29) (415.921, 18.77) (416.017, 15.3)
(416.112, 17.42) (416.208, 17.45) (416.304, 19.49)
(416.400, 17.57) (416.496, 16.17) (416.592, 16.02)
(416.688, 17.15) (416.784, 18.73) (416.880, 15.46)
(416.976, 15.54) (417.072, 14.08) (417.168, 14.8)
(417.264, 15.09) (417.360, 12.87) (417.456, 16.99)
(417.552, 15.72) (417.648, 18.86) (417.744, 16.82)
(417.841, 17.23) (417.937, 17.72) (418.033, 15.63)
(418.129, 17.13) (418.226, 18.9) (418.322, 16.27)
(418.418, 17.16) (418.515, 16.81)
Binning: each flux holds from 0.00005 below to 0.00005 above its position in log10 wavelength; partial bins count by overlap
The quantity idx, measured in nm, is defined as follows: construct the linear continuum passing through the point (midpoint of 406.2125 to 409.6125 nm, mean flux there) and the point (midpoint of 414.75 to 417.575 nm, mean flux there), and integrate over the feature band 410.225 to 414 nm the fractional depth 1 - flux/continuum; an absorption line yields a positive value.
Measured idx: 0.28 nm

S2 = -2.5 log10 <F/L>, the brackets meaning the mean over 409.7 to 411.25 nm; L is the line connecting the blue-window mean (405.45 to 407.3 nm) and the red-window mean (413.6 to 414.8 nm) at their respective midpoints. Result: 0.39 mag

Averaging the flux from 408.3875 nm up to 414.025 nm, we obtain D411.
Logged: 14.3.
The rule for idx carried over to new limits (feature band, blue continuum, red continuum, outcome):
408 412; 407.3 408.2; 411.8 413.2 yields 0.516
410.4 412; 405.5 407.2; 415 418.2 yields 0.180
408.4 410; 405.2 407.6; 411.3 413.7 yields 0.183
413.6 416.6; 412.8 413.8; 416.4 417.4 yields -0.127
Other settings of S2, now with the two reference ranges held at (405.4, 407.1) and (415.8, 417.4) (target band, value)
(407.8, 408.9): 0.064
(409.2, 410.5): 0.488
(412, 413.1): 0.042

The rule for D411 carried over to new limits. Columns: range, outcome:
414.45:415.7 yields 16.3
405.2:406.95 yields 15.8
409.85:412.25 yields 13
